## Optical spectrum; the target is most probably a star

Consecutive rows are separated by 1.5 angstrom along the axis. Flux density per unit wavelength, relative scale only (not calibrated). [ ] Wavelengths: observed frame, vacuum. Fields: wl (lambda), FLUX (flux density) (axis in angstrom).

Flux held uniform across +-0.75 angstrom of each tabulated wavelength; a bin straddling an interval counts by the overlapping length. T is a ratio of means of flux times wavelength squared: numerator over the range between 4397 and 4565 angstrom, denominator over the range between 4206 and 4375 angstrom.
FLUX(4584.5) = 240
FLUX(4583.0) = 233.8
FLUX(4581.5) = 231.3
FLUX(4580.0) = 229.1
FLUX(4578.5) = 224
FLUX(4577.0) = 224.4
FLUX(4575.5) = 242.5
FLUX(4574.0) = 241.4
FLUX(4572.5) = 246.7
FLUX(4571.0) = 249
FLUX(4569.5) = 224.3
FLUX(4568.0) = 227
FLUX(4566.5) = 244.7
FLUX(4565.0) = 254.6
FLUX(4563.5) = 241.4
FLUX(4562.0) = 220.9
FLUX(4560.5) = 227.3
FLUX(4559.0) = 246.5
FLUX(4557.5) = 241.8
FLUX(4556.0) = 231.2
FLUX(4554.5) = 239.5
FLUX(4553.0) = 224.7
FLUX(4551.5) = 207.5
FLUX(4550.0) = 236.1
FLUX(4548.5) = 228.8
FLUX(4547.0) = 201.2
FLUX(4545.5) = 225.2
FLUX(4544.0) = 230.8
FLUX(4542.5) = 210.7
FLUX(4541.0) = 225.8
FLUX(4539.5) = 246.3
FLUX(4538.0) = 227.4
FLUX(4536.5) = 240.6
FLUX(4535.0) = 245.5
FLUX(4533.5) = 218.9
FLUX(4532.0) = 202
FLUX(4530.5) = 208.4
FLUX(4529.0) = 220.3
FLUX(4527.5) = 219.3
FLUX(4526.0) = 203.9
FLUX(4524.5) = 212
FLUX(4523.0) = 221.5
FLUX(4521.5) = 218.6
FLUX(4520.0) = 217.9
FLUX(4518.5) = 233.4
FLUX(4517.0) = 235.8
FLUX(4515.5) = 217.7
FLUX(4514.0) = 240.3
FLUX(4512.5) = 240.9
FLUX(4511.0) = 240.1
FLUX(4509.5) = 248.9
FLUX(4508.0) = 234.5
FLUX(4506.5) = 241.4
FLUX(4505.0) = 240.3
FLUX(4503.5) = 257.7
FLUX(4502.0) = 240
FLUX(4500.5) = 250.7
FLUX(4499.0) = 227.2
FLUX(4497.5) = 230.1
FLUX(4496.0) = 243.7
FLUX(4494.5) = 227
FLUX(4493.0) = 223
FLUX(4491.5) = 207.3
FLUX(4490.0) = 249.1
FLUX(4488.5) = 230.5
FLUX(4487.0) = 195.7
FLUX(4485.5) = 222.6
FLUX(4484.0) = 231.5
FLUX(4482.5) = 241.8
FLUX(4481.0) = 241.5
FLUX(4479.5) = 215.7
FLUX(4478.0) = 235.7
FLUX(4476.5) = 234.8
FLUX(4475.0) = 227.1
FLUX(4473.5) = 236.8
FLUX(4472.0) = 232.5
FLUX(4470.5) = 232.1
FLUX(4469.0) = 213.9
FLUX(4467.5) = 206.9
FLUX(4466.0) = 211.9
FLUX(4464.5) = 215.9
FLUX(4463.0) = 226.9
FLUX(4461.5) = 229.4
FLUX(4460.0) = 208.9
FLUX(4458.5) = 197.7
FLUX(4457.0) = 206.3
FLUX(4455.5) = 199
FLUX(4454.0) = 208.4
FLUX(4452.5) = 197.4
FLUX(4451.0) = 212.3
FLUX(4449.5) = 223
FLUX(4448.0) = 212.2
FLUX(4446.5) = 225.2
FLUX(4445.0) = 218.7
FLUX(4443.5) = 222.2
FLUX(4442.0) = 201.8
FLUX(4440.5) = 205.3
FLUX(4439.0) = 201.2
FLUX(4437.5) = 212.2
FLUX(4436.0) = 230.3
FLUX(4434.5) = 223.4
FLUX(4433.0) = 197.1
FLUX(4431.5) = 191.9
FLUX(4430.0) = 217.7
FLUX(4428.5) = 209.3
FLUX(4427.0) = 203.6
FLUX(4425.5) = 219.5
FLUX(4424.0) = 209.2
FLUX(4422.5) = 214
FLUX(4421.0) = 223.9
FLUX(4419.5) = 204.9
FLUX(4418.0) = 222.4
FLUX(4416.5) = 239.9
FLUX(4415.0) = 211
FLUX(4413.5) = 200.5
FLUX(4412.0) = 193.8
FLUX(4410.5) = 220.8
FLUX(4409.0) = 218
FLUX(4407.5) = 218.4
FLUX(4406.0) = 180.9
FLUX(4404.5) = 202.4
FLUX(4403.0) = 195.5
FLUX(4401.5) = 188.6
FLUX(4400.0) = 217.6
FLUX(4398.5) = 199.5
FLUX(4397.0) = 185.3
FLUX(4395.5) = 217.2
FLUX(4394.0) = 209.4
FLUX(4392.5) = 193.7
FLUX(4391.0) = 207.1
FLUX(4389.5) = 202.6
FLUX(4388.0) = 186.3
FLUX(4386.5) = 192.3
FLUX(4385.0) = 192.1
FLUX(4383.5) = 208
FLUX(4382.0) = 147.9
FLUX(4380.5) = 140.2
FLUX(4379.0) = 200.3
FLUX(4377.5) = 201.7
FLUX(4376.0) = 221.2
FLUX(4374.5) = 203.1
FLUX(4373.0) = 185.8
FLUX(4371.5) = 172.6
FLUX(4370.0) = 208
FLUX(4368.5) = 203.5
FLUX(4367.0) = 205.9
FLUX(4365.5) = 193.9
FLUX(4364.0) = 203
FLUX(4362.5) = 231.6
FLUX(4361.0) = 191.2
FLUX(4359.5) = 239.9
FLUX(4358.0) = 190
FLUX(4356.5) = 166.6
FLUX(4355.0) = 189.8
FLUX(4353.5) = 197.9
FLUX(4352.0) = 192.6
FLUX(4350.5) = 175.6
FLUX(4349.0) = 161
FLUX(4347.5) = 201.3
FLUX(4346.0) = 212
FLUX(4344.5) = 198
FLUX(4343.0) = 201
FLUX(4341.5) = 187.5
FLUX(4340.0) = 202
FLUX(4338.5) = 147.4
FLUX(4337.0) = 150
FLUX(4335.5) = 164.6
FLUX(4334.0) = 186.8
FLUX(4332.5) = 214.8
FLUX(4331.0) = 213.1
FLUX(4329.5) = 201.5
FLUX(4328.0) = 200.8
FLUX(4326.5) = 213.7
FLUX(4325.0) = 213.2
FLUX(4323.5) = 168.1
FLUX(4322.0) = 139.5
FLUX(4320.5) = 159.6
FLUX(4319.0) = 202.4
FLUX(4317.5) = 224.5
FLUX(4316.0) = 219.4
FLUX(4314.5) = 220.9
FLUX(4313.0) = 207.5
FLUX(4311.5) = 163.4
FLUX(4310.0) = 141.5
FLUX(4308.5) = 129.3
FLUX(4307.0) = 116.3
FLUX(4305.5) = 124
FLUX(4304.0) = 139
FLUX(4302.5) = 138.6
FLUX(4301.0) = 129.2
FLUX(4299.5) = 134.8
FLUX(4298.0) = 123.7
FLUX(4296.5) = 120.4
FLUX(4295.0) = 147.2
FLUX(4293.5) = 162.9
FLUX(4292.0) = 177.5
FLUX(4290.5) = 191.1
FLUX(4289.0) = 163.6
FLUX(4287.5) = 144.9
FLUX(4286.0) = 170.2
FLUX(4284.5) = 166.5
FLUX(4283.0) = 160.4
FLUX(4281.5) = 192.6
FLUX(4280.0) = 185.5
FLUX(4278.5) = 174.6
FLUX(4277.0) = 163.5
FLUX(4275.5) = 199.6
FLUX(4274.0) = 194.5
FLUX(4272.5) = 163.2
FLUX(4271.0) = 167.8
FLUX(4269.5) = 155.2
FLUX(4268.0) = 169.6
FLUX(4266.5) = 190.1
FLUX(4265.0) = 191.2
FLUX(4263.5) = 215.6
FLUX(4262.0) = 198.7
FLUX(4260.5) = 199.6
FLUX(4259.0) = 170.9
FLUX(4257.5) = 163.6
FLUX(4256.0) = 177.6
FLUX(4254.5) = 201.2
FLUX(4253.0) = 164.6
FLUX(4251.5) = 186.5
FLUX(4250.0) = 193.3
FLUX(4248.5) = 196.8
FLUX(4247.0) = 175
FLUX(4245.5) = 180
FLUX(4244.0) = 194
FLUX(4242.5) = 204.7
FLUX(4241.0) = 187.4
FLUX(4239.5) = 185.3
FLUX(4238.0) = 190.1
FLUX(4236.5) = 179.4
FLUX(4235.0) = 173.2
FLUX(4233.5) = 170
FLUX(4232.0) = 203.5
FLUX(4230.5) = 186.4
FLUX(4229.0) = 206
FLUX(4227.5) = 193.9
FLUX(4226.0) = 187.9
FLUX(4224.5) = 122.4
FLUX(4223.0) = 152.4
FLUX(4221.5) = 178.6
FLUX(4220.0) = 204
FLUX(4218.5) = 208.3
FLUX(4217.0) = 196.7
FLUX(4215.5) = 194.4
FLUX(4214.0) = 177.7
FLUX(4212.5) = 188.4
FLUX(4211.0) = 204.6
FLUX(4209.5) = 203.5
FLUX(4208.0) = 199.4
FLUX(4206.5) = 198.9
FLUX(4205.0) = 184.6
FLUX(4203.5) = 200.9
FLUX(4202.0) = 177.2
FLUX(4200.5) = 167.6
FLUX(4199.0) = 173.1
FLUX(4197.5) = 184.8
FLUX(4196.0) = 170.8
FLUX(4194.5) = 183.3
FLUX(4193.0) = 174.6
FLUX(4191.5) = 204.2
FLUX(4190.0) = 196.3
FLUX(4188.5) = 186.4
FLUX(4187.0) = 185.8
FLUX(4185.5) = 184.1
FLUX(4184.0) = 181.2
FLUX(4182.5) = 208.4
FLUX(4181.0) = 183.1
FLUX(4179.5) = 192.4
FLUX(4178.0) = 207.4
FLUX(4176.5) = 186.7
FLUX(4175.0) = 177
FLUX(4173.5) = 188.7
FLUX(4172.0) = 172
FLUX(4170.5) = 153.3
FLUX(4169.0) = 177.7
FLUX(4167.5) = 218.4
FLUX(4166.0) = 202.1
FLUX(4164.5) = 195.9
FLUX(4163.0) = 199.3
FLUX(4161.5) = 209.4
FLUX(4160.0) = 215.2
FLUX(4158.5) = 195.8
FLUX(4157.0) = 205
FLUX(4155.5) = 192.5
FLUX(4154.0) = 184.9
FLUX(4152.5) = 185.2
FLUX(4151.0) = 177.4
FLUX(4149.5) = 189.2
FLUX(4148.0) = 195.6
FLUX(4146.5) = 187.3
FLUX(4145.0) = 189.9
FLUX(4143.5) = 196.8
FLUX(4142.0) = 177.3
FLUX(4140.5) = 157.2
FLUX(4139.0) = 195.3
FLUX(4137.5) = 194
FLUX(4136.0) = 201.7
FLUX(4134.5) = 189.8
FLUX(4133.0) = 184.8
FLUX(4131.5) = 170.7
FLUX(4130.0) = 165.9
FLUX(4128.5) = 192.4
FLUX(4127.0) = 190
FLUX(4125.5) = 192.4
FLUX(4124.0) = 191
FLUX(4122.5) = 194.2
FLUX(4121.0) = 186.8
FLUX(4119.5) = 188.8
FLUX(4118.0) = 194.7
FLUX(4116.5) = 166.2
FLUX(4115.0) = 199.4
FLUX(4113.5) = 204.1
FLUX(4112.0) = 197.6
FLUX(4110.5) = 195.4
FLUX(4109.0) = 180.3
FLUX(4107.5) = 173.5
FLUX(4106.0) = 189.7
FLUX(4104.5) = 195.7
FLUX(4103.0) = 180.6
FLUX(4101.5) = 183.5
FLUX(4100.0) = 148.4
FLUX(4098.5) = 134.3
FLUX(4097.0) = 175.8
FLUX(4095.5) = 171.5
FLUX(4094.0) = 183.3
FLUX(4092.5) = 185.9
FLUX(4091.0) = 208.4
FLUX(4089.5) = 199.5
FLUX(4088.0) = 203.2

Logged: 1.33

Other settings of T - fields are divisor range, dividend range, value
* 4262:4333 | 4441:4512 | 1.41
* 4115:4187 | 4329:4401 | 1.13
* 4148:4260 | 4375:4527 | 1.29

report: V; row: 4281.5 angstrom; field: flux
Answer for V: 192.6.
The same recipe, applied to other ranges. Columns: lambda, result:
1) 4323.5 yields 168.1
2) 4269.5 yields 155.2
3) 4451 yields 212.3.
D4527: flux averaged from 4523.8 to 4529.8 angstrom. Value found 214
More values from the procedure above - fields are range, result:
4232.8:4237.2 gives 174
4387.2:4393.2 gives 197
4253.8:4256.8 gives 189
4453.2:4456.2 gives 204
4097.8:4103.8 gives 162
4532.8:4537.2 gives 235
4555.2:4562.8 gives 234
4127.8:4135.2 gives 181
